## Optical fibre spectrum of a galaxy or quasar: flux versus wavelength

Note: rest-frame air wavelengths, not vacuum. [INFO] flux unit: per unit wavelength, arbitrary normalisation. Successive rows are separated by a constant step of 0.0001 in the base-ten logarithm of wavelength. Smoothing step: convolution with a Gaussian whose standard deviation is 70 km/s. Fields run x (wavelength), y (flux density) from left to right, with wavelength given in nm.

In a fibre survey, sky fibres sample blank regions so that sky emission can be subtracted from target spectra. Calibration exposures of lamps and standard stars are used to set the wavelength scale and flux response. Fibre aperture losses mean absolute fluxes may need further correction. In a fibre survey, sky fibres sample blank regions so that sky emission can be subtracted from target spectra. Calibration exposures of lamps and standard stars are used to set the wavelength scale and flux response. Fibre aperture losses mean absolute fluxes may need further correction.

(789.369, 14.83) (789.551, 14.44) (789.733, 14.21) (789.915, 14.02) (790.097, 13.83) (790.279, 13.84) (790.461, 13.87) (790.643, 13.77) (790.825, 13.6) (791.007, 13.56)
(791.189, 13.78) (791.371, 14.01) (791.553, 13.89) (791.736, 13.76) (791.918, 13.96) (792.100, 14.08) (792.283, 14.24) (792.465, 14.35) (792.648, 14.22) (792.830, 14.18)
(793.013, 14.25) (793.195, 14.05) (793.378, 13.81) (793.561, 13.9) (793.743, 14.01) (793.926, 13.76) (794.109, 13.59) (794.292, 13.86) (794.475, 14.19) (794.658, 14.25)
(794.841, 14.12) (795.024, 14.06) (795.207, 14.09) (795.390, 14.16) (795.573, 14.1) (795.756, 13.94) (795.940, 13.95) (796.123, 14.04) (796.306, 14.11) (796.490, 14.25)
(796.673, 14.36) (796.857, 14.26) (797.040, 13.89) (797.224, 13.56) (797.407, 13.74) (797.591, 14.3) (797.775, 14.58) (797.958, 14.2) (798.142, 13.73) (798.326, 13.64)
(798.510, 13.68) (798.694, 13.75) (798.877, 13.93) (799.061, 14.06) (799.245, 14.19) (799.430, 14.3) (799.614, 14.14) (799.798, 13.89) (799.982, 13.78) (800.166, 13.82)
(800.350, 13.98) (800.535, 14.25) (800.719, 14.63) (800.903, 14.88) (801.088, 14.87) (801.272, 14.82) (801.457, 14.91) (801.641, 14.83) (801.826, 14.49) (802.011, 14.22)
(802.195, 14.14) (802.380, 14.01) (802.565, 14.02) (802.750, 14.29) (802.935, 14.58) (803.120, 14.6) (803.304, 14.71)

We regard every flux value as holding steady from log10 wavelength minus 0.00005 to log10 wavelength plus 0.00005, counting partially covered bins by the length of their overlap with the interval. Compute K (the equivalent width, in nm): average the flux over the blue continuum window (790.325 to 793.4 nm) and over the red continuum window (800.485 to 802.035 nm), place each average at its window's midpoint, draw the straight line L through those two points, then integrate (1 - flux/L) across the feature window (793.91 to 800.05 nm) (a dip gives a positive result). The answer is 0.15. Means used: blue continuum 14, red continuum 14.7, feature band 14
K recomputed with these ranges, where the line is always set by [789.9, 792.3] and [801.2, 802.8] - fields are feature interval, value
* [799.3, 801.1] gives 0.01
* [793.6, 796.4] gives 0.01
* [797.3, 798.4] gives 0.01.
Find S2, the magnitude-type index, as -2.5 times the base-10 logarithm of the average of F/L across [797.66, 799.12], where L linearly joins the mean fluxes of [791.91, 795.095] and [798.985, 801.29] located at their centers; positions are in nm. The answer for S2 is 0.019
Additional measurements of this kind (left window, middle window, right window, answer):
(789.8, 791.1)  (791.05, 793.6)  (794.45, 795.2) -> -0.007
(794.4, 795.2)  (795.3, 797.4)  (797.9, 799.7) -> 0.002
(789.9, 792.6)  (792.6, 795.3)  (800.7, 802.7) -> 0.003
